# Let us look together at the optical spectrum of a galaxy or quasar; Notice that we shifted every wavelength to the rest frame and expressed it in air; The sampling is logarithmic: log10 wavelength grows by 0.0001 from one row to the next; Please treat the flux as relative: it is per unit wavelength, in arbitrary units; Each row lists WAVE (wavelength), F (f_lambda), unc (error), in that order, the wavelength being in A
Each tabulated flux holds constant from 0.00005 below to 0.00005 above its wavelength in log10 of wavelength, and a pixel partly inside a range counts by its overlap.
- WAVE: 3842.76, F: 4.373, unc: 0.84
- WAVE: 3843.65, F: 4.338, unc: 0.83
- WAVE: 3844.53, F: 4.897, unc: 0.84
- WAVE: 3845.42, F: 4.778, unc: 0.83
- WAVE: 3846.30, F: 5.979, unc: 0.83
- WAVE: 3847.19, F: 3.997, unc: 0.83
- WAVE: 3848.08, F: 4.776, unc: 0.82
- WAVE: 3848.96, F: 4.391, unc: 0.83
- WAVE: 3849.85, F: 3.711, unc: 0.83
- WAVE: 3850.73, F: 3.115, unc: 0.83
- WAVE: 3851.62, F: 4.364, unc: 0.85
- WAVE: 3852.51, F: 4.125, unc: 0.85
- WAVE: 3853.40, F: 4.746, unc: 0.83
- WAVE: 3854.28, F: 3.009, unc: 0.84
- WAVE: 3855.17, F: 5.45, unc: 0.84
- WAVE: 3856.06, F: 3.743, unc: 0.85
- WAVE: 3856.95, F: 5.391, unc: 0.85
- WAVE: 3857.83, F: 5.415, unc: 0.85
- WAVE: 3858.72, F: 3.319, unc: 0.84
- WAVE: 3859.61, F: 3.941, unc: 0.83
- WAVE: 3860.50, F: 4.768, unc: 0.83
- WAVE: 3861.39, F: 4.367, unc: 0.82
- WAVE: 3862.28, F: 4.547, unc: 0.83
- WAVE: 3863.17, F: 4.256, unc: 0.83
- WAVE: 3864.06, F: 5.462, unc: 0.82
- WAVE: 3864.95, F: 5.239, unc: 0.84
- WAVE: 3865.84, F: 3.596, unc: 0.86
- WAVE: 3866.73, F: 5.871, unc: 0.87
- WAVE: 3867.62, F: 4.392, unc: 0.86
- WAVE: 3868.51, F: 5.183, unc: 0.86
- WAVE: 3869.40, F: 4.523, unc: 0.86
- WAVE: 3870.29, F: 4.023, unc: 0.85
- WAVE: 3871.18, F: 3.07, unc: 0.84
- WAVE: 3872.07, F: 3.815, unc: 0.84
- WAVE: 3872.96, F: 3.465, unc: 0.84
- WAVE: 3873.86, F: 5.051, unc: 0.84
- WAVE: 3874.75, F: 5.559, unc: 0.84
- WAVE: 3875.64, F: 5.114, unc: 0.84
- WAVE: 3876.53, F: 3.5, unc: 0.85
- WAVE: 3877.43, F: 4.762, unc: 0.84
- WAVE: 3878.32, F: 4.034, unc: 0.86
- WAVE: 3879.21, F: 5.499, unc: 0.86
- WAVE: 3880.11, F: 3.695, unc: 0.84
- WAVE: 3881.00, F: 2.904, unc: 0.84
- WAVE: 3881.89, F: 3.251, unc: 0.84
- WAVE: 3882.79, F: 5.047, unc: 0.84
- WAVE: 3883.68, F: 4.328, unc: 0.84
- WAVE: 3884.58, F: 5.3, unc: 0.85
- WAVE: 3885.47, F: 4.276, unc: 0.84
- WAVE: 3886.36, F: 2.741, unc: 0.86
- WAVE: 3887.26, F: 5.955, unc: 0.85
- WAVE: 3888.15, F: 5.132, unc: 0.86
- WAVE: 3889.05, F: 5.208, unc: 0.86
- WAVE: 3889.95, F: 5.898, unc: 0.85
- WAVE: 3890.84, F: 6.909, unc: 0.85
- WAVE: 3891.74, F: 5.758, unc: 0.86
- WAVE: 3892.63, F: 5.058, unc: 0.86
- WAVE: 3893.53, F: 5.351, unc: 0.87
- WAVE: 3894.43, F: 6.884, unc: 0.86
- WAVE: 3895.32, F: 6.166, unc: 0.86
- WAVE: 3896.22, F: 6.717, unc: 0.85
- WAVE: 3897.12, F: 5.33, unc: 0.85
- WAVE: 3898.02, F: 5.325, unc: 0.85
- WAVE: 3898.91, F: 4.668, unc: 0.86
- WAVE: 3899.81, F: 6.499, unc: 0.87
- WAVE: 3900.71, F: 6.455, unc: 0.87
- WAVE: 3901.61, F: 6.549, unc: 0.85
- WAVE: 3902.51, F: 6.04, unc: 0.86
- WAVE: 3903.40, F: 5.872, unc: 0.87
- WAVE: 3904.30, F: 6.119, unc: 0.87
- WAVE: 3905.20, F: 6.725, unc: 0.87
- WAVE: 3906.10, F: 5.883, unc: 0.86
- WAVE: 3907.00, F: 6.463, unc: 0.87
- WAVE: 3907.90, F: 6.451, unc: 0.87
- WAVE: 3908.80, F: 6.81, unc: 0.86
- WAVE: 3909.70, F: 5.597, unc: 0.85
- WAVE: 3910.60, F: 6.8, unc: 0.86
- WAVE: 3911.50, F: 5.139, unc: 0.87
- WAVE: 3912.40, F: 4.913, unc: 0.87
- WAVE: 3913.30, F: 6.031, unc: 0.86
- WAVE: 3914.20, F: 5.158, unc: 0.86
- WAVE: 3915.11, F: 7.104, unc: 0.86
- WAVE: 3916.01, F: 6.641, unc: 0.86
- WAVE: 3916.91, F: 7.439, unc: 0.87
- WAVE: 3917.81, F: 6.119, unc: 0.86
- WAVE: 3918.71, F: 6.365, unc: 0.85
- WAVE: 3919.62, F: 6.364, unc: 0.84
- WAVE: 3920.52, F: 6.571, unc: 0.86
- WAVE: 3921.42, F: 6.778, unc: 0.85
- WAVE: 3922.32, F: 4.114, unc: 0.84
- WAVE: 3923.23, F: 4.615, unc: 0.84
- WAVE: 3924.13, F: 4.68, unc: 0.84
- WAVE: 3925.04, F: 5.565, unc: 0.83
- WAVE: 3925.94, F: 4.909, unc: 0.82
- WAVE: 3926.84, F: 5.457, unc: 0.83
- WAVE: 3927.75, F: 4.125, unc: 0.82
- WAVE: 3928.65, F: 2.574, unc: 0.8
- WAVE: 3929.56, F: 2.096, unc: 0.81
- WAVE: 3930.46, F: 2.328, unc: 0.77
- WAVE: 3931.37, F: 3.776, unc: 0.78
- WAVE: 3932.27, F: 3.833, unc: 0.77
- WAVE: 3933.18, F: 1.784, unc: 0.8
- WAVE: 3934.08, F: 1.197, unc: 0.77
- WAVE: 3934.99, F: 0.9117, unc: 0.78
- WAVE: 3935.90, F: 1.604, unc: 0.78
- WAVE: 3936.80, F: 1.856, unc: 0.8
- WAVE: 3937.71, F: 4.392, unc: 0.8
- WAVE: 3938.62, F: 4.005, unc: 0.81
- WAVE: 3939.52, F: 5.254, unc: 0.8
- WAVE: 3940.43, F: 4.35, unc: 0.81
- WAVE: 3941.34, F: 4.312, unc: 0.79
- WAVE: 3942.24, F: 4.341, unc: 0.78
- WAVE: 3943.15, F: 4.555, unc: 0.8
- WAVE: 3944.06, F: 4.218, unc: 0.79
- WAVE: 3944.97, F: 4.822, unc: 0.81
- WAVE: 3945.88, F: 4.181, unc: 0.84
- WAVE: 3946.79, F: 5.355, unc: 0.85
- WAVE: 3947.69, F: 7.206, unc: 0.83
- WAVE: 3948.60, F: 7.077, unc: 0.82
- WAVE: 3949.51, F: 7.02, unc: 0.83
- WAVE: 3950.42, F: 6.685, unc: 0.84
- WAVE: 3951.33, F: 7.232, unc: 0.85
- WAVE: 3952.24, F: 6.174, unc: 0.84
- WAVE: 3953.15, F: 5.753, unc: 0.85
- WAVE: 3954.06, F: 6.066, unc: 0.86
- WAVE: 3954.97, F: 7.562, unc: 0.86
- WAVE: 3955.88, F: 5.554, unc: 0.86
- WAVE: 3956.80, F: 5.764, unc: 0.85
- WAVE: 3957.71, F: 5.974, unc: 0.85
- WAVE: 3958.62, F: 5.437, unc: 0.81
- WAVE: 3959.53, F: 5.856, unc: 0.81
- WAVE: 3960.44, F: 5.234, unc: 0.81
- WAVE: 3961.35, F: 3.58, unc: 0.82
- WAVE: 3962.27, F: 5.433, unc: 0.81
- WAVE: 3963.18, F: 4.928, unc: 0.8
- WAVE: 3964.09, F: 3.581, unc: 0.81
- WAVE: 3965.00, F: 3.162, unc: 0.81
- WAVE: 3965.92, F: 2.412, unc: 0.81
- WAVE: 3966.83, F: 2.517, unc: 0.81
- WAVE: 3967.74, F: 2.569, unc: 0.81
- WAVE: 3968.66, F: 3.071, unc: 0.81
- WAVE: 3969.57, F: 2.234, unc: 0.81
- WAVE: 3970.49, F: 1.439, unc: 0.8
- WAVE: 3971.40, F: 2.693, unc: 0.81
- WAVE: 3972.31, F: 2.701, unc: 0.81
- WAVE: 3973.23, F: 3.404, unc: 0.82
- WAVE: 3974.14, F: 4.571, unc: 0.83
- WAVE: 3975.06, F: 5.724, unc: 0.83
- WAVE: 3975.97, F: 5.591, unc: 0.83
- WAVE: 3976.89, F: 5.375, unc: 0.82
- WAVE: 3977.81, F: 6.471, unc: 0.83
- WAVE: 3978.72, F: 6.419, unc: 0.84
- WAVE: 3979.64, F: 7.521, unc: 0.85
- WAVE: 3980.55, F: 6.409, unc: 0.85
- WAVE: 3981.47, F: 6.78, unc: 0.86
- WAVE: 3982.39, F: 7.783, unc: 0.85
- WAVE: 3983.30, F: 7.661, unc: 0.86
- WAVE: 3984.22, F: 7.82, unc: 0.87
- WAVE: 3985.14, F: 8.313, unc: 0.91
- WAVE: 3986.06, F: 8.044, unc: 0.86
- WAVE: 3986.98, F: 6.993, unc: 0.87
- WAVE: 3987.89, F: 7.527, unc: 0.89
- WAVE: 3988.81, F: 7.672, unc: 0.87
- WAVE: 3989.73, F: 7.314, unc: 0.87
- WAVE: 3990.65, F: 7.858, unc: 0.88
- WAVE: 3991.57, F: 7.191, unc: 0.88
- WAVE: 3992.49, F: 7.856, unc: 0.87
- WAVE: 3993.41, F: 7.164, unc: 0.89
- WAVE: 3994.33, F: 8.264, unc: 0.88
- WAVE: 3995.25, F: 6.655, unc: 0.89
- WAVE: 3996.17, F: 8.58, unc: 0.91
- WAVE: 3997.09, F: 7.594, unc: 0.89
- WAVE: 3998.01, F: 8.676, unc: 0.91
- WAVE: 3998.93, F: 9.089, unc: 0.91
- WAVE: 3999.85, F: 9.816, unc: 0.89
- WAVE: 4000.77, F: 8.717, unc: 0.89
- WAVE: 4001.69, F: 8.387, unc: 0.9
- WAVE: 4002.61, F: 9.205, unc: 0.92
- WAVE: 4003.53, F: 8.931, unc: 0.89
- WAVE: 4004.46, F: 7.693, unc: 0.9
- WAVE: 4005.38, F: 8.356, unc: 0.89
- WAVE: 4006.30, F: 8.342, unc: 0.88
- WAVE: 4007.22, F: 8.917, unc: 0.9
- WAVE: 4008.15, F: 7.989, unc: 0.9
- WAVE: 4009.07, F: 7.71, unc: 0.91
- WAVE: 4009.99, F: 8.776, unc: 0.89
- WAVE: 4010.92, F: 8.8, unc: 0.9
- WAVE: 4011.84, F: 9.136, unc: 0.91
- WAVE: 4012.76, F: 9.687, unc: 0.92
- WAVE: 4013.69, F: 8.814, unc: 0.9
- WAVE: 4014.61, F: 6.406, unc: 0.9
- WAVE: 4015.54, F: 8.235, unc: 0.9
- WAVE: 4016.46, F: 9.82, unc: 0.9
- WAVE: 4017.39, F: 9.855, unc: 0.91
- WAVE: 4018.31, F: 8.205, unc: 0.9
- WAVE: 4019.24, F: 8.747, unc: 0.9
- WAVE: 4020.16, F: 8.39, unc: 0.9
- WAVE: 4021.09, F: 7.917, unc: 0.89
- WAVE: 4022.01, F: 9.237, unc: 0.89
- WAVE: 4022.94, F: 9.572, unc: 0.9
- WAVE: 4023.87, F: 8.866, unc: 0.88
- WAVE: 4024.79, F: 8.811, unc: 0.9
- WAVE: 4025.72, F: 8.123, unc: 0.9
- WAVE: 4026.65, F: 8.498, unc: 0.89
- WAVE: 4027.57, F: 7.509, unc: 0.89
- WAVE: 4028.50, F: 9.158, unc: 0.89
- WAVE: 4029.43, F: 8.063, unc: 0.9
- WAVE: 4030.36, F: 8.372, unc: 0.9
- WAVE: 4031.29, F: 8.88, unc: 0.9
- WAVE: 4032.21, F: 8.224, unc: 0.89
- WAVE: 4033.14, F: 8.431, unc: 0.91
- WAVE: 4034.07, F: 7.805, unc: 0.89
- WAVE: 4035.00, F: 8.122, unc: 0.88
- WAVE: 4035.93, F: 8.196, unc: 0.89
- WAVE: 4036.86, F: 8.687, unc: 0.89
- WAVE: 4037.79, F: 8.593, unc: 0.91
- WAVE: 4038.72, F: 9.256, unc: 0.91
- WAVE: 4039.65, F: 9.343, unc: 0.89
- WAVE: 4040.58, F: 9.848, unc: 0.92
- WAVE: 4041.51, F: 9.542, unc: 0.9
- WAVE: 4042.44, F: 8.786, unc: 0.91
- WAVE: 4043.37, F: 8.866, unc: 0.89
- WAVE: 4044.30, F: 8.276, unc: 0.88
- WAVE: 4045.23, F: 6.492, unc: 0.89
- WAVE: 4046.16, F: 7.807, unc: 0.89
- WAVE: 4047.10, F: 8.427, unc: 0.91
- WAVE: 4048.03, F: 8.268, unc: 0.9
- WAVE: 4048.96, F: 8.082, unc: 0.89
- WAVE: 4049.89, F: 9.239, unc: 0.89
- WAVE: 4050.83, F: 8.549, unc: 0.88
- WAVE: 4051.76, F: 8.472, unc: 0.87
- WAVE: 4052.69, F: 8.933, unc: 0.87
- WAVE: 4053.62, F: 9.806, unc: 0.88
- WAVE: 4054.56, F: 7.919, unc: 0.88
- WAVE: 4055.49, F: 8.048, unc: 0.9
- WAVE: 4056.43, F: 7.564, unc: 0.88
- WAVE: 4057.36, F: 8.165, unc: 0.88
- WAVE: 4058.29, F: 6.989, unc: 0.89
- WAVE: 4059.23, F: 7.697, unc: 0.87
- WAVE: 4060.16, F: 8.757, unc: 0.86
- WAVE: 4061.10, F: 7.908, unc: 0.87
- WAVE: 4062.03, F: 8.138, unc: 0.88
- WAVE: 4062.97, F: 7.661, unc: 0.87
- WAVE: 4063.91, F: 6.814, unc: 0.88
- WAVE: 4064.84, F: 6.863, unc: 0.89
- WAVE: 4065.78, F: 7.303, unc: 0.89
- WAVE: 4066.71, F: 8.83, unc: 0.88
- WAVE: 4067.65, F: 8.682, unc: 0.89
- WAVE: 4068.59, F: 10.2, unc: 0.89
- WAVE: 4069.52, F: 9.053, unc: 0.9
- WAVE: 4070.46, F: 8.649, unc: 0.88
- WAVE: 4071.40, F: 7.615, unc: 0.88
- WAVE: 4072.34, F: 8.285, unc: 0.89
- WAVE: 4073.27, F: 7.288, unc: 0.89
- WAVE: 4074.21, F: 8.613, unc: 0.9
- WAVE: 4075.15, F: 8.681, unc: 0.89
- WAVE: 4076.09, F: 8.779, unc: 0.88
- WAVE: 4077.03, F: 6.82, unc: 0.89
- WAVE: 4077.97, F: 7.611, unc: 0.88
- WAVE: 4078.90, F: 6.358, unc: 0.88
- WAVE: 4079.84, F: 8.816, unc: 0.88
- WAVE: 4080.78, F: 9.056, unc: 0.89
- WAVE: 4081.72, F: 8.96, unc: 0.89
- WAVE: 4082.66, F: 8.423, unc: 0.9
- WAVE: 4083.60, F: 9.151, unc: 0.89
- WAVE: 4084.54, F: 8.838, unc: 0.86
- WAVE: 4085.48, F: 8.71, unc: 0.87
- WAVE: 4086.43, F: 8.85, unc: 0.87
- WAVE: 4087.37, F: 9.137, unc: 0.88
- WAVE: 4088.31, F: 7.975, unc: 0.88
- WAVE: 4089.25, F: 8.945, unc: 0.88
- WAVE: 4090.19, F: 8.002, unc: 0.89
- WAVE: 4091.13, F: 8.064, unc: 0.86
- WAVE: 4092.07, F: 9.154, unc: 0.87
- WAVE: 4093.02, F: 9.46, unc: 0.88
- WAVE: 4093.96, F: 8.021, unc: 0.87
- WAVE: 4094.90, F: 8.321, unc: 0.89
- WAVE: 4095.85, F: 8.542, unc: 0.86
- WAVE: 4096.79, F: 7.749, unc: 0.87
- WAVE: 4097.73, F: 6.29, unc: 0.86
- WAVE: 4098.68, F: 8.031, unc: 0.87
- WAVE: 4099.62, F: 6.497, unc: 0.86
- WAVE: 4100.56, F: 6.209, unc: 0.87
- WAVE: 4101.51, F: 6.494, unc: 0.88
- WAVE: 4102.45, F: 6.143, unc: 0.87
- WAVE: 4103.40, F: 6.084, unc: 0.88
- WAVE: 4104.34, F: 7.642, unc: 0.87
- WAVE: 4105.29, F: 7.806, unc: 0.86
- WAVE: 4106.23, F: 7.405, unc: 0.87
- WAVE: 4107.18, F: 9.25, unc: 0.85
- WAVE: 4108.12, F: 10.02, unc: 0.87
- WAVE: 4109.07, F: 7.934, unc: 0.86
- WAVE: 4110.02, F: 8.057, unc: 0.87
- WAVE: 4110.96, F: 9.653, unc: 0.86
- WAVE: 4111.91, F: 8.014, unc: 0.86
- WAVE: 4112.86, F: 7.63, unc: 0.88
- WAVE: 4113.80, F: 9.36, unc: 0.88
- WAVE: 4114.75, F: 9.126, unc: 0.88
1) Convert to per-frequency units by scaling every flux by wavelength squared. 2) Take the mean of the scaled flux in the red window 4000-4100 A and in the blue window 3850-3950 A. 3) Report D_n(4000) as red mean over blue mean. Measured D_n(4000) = 1.9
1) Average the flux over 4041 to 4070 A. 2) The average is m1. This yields 8.27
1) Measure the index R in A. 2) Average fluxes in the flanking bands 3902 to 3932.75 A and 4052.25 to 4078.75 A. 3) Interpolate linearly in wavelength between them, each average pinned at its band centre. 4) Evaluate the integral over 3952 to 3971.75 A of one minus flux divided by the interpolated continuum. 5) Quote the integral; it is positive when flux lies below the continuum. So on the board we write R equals 5.8 A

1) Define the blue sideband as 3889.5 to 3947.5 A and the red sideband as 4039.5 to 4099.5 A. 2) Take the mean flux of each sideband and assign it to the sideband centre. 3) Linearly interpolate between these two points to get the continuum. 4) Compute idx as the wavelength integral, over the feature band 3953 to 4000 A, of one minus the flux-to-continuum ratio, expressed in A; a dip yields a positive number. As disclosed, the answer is 3.3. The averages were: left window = 5.1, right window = 8.3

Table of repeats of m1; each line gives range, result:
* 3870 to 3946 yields 4.9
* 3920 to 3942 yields 3.81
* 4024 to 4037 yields 8.35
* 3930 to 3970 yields 4.44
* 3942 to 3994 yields 5.62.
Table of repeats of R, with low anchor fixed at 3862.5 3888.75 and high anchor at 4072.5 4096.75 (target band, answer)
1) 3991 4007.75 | -3.69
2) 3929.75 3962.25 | 6.22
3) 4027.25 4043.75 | -2.59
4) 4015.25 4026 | -2.45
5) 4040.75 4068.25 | -1.27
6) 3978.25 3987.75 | -1.30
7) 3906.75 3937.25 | 3.00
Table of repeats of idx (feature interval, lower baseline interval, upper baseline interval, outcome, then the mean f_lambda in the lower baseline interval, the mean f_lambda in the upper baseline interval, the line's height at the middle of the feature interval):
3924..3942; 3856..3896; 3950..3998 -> 6.5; 4.73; 5.84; 5.37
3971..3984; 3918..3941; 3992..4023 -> 2.1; 4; 8.5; 6.77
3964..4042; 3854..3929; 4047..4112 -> -4.9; 5.19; 8.15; 6.95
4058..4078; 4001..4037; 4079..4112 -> 0.5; 8.53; 8.14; 8.28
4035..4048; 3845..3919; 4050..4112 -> -1.8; 5.1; 8.14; 7.54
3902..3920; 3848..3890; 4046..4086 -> -3.3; 4.43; 8.25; 5.24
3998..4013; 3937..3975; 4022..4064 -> -4.2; 4.69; 8.41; 6.81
